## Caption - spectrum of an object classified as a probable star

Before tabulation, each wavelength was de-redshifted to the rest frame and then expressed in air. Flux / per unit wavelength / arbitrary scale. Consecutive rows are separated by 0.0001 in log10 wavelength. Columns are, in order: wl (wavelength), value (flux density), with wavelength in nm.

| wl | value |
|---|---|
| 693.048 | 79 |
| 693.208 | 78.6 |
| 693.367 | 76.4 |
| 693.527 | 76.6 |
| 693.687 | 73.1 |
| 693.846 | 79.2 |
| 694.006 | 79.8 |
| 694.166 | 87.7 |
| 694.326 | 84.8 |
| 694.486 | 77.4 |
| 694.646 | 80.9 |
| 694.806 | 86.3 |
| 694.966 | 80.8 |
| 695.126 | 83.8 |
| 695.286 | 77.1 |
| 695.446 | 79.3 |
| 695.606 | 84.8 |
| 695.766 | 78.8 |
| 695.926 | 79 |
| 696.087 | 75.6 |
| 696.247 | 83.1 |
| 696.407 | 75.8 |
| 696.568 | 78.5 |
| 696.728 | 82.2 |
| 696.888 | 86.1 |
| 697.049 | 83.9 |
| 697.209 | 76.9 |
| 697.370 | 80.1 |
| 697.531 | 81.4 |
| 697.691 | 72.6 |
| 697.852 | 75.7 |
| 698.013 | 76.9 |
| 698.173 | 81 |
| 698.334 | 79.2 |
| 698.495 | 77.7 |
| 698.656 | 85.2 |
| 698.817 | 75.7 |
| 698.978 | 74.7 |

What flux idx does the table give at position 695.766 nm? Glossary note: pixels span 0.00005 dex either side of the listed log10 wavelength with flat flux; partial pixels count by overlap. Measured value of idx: 78.8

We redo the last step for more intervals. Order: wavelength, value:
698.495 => 77.7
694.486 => 77.4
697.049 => 83.9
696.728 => 82.2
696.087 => 75.6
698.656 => 85.2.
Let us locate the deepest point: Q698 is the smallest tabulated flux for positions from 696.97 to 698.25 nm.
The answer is 72.6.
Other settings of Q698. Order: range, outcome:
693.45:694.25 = 73.1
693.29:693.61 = 76.4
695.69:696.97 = 75.6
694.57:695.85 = 77.1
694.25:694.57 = 77.4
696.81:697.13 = 83.9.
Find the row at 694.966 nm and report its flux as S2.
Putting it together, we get 80.8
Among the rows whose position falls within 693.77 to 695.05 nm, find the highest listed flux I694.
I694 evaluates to 87.7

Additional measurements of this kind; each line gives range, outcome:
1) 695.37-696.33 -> 84.8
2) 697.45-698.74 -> 85.2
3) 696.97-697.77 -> 83.9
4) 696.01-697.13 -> 86.1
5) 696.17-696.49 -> 83.1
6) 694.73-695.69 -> 86.3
